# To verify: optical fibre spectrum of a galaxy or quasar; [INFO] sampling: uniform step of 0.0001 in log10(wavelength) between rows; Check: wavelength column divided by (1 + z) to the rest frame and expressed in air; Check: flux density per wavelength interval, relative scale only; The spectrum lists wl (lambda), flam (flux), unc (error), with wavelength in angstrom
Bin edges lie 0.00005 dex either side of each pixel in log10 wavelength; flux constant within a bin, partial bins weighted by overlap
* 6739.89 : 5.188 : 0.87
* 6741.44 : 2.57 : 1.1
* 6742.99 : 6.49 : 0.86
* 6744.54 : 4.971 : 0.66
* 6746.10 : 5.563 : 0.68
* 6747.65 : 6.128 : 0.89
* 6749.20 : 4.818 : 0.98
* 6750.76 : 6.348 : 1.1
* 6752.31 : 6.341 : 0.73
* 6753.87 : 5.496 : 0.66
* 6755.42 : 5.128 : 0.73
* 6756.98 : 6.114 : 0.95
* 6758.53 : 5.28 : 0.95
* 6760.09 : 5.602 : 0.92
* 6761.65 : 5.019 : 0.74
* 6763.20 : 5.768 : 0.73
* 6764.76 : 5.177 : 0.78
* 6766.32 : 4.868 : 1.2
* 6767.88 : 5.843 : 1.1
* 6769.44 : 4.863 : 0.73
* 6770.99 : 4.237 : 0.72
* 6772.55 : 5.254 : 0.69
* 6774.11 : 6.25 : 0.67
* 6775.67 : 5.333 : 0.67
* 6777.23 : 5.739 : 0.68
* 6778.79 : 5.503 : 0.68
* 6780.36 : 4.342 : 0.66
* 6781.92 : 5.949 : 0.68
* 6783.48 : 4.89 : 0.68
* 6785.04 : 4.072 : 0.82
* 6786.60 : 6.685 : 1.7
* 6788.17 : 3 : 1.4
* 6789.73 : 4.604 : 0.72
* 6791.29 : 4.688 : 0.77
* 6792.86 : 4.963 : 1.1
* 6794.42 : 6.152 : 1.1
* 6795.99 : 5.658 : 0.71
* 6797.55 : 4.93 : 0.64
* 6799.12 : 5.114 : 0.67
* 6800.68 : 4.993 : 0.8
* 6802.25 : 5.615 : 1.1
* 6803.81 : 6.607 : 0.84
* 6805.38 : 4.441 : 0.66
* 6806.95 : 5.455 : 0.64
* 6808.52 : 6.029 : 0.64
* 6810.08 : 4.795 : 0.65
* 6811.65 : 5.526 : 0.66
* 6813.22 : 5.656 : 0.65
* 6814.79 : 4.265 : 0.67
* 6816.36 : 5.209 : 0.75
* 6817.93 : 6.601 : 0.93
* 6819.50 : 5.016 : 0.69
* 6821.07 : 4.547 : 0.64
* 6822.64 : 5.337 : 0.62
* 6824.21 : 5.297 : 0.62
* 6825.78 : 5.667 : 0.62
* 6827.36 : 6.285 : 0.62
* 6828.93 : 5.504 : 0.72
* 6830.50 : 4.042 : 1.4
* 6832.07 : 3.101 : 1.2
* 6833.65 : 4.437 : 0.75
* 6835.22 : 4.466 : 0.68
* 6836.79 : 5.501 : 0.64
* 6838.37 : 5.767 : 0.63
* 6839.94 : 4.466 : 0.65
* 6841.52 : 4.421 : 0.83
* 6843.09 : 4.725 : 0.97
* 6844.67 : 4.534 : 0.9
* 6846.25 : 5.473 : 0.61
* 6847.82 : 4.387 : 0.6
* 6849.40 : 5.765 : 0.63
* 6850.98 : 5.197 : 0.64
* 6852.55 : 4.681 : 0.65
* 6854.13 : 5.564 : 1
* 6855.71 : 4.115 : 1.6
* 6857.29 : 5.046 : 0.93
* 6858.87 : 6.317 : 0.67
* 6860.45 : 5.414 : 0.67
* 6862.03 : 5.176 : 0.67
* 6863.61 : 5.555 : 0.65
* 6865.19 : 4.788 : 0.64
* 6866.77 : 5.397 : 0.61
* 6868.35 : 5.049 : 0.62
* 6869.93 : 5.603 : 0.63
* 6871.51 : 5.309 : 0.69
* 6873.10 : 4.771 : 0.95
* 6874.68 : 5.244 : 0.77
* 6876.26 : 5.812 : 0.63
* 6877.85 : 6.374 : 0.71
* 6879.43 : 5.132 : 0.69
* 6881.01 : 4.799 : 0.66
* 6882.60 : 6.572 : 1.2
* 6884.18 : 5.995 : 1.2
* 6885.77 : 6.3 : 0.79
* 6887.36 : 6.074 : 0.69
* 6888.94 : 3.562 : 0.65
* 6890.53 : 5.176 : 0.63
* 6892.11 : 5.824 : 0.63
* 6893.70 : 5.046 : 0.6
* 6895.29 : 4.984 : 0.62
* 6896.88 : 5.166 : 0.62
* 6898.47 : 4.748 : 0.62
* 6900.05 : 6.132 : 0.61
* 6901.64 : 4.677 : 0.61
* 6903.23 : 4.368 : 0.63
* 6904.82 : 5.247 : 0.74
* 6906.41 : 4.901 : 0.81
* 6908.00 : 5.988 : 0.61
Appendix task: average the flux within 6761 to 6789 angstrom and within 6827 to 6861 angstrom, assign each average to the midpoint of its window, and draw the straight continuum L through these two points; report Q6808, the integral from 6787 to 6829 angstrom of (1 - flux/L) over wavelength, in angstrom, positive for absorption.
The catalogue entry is -1.8 angstrom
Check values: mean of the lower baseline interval 5.16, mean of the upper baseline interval 4.94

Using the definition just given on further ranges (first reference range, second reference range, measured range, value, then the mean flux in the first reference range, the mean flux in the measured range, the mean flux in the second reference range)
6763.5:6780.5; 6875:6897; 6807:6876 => 3.5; 5.27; 5.13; 5.49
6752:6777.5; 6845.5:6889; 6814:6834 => 1.3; 5.41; 5.04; 5.37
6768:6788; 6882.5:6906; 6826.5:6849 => 1.9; 5.21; 4.81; 5.28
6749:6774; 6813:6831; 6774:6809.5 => 0.8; 5.42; 5.24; 5.29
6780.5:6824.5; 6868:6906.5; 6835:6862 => 1.1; 5.2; 5.07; 5.33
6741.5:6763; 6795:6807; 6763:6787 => 0.8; 5.54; 5.26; 5.36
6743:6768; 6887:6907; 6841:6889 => -1.2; 5.55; 5.29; 5.05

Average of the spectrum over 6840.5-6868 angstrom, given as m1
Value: 5.09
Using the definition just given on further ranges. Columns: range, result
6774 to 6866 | 5.14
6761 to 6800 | 5.16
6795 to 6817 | 5.31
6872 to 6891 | 5.48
